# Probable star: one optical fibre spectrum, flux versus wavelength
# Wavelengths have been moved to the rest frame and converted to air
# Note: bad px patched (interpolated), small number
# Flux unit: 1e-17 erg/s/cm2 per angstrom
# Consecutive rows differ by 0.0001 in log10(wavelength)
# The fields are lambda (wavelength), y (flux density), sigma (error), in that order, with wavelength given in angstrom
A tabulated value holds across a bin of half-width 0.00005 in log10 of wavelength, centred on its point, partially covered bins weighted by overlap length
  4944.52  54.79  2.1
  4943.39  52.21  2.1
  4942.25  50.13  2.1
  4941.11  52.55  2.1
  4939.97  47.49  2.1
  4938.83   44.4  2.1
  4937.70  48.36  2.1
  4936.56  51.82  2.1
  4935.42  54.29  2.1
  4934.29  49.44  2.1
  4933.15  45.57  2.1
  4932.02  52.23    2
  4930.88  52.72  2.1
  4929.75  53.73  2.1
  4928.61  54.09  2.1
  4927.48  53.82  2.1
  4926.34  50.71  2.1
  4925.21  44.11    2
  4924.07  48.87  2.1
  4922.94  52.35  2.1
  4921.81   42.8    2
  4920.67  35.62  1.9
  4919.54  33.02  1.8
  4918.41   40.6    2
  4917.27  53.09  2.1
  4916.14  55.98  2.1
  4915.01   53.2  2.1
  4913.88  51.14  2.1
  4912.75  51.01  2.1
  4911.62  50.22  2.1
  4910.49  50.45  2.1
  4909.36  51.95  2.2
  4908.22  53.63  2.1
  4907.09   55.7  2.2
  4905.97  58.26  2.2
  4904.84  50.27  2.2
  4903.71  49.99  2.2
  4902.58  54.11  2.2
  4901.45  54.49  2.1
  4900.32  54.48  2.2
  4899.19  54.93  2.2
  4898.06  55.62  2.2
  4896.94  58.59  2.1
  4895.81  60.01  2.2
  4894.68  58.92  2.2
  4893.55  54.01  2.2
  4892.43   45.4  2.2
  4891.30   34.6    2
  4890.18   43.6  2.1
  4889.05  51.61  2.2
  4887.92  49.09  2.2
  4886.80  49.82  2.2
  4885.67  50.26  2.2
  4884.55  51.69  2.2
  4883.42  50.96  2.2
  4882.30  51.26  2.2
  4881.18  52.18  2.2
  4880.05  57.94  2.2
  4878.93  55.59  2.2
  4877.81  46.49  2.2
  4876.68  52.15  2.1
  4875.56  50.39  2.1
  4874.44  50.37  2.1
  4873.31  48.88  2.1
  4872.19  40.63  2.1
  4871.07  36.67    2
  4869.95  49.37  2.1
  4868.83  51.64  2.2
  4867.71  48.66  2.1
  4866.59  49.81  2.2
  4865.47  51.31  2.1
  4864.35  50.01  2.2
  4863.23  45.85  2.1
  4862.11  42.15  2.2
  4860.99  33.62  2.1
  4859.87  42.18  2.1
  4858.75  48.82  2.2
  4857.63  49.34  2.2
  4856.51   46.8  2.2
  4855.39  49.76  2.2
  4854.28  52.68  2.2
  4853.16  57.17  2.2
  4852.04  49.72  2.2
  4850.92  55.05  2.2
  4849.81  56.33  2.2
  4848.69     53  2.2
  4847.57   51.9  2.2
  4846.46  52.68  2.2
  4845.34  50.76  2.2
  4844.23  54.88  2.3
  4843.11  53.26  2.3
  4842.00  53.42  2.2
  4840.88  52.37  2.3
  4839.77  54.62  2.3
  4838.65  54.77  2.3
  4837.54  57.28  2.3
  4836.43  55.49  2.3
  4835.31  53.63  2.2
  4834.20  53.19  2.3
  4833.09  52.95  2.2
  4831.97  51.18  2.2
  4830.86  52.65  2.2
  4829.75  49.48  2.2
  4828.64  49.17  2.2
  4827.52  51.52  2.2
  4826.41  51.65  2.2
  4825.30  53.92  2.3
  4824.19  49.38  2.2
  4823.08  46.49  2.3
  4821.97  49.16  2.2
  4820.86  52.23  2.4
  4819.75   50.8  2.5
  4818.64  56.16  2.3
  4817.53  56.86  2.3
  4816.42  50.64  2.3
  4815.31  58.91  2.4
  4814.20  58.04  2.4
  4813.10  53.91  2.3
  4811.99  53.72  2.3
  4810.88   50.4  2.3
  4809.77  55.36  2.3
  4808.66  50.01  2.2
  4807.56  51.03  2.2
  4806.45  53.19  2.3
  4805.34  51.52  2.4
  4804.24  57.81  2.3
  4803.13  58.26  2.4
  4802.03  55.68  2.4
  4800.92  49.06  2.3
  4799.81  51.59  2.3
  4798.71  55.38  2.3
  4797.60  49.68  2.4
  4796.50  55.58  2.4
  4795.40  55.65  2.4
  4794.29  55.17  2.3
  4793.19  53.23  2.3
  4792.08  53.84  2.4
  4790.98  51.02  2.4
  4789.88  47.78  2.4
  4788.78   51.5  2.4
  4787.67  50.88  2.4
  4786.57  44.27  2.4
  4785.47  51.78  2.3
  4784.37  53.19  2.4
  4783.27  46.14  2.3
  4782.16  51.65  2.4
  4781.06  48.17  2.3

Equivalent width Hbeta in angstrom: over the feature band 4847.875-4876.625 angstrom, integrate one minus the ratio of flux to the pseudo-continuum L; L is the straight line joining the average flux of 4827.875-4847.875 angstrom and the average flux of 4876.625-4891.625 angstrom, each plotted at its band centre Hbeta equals 1.6 angstrom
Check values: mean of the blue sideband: 53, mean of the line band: 48.5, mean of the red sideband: 50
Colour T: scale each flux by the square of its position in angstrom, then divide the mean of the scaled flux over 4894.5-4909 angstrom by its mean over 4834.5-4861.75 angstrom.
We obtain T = 1.09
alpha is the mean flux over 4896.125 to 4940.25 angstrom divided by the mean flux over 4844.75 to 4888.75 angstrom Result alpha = 1.0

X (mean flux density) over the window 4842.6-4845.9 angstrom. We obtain 52.9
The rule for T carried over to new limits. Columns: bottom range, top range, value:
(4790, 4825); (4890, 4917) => 1.03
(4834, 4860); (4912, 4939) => 0.96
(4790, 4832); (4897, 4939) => 1.00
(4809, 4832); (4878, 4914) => 1.03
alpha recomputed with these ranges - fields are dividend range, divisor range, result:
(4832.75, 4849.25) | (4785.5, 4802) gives 1.03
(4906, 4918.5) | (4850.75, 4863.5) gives 1.10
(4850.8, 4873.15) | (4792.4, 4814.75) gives 0.88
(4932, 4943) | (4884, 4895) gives 1.02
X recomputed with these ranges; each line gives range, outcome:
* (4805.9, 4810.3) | 52.4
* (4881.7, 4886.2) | 51.1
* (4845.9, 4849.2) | 52.5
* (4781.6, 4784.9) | 50.2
